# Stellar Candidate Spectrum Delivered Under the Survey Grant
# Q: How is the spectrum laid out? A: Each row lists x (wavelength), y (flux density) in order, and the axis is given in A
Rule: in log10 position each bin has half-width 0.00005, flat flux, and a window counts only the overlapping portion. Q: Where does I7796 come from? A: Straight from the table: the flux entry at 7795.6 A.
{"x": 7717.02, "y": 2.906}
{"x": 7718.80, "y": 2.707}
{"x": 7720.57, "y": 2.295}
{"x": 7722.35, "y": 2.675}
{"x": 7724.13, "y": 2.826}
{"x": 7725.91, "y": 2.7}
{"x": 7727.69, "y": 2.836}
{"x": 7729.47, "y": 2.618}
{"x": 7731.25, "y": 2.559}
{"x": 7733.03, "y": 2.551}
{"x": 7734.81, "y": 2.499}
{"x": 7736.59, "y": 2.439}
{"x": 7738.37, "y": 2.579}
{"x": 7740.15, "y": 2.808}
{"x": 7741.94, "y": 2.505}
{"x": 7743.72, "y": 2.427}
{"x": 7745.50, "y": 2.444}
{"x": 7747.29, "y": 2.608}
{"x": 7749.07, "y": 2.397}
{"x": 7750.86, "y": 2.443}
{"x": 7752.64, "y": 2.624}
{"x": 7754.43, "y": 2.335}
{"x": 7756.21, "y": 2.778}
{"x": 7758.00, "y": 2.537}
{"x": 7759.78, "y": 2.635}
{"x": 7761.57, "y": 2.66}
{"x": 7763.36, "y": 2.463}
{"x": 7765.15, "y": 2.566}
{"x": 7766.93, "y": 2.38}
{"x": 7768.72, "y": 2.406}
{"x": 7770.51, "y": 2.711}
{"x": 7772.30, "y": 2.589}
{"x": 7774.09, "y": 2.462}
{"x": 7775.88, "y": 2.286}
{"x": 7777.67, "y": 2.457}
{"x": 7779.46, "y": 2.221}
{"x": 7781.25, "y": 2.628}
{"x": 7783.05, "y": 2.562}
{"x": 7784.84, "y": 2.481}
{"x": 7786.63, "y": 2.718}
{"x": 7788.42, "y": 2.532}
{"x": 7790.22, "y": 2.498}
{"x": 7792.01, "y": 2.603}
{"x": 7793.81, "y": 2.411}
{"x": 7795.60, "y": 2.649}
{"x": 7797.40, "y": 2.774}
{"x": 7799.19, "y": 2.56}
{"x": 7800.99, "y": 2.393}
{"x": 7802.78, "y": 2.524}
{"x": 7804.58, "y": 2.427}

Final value 2.649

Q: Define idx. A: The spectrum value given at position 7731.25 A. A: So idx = 2.559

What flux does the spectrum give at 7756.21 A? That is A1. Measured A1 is 2.778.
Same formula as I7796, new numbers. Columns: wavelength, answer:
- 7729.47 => 2.618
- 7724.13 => 2.826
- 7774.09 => 2.462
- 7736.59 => 2.439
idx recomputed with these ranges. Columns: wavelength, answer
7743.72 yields 2.427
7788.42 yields 2.532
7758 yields 2.537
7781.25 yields 2.628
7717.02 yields 2.906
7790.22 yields 2.498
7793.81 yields 2.411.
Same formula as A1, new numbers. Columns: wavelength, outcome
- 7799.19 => 2.56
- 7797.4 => 2.774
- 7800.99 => 2.393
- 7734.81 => 2.499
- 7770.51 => 2.711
